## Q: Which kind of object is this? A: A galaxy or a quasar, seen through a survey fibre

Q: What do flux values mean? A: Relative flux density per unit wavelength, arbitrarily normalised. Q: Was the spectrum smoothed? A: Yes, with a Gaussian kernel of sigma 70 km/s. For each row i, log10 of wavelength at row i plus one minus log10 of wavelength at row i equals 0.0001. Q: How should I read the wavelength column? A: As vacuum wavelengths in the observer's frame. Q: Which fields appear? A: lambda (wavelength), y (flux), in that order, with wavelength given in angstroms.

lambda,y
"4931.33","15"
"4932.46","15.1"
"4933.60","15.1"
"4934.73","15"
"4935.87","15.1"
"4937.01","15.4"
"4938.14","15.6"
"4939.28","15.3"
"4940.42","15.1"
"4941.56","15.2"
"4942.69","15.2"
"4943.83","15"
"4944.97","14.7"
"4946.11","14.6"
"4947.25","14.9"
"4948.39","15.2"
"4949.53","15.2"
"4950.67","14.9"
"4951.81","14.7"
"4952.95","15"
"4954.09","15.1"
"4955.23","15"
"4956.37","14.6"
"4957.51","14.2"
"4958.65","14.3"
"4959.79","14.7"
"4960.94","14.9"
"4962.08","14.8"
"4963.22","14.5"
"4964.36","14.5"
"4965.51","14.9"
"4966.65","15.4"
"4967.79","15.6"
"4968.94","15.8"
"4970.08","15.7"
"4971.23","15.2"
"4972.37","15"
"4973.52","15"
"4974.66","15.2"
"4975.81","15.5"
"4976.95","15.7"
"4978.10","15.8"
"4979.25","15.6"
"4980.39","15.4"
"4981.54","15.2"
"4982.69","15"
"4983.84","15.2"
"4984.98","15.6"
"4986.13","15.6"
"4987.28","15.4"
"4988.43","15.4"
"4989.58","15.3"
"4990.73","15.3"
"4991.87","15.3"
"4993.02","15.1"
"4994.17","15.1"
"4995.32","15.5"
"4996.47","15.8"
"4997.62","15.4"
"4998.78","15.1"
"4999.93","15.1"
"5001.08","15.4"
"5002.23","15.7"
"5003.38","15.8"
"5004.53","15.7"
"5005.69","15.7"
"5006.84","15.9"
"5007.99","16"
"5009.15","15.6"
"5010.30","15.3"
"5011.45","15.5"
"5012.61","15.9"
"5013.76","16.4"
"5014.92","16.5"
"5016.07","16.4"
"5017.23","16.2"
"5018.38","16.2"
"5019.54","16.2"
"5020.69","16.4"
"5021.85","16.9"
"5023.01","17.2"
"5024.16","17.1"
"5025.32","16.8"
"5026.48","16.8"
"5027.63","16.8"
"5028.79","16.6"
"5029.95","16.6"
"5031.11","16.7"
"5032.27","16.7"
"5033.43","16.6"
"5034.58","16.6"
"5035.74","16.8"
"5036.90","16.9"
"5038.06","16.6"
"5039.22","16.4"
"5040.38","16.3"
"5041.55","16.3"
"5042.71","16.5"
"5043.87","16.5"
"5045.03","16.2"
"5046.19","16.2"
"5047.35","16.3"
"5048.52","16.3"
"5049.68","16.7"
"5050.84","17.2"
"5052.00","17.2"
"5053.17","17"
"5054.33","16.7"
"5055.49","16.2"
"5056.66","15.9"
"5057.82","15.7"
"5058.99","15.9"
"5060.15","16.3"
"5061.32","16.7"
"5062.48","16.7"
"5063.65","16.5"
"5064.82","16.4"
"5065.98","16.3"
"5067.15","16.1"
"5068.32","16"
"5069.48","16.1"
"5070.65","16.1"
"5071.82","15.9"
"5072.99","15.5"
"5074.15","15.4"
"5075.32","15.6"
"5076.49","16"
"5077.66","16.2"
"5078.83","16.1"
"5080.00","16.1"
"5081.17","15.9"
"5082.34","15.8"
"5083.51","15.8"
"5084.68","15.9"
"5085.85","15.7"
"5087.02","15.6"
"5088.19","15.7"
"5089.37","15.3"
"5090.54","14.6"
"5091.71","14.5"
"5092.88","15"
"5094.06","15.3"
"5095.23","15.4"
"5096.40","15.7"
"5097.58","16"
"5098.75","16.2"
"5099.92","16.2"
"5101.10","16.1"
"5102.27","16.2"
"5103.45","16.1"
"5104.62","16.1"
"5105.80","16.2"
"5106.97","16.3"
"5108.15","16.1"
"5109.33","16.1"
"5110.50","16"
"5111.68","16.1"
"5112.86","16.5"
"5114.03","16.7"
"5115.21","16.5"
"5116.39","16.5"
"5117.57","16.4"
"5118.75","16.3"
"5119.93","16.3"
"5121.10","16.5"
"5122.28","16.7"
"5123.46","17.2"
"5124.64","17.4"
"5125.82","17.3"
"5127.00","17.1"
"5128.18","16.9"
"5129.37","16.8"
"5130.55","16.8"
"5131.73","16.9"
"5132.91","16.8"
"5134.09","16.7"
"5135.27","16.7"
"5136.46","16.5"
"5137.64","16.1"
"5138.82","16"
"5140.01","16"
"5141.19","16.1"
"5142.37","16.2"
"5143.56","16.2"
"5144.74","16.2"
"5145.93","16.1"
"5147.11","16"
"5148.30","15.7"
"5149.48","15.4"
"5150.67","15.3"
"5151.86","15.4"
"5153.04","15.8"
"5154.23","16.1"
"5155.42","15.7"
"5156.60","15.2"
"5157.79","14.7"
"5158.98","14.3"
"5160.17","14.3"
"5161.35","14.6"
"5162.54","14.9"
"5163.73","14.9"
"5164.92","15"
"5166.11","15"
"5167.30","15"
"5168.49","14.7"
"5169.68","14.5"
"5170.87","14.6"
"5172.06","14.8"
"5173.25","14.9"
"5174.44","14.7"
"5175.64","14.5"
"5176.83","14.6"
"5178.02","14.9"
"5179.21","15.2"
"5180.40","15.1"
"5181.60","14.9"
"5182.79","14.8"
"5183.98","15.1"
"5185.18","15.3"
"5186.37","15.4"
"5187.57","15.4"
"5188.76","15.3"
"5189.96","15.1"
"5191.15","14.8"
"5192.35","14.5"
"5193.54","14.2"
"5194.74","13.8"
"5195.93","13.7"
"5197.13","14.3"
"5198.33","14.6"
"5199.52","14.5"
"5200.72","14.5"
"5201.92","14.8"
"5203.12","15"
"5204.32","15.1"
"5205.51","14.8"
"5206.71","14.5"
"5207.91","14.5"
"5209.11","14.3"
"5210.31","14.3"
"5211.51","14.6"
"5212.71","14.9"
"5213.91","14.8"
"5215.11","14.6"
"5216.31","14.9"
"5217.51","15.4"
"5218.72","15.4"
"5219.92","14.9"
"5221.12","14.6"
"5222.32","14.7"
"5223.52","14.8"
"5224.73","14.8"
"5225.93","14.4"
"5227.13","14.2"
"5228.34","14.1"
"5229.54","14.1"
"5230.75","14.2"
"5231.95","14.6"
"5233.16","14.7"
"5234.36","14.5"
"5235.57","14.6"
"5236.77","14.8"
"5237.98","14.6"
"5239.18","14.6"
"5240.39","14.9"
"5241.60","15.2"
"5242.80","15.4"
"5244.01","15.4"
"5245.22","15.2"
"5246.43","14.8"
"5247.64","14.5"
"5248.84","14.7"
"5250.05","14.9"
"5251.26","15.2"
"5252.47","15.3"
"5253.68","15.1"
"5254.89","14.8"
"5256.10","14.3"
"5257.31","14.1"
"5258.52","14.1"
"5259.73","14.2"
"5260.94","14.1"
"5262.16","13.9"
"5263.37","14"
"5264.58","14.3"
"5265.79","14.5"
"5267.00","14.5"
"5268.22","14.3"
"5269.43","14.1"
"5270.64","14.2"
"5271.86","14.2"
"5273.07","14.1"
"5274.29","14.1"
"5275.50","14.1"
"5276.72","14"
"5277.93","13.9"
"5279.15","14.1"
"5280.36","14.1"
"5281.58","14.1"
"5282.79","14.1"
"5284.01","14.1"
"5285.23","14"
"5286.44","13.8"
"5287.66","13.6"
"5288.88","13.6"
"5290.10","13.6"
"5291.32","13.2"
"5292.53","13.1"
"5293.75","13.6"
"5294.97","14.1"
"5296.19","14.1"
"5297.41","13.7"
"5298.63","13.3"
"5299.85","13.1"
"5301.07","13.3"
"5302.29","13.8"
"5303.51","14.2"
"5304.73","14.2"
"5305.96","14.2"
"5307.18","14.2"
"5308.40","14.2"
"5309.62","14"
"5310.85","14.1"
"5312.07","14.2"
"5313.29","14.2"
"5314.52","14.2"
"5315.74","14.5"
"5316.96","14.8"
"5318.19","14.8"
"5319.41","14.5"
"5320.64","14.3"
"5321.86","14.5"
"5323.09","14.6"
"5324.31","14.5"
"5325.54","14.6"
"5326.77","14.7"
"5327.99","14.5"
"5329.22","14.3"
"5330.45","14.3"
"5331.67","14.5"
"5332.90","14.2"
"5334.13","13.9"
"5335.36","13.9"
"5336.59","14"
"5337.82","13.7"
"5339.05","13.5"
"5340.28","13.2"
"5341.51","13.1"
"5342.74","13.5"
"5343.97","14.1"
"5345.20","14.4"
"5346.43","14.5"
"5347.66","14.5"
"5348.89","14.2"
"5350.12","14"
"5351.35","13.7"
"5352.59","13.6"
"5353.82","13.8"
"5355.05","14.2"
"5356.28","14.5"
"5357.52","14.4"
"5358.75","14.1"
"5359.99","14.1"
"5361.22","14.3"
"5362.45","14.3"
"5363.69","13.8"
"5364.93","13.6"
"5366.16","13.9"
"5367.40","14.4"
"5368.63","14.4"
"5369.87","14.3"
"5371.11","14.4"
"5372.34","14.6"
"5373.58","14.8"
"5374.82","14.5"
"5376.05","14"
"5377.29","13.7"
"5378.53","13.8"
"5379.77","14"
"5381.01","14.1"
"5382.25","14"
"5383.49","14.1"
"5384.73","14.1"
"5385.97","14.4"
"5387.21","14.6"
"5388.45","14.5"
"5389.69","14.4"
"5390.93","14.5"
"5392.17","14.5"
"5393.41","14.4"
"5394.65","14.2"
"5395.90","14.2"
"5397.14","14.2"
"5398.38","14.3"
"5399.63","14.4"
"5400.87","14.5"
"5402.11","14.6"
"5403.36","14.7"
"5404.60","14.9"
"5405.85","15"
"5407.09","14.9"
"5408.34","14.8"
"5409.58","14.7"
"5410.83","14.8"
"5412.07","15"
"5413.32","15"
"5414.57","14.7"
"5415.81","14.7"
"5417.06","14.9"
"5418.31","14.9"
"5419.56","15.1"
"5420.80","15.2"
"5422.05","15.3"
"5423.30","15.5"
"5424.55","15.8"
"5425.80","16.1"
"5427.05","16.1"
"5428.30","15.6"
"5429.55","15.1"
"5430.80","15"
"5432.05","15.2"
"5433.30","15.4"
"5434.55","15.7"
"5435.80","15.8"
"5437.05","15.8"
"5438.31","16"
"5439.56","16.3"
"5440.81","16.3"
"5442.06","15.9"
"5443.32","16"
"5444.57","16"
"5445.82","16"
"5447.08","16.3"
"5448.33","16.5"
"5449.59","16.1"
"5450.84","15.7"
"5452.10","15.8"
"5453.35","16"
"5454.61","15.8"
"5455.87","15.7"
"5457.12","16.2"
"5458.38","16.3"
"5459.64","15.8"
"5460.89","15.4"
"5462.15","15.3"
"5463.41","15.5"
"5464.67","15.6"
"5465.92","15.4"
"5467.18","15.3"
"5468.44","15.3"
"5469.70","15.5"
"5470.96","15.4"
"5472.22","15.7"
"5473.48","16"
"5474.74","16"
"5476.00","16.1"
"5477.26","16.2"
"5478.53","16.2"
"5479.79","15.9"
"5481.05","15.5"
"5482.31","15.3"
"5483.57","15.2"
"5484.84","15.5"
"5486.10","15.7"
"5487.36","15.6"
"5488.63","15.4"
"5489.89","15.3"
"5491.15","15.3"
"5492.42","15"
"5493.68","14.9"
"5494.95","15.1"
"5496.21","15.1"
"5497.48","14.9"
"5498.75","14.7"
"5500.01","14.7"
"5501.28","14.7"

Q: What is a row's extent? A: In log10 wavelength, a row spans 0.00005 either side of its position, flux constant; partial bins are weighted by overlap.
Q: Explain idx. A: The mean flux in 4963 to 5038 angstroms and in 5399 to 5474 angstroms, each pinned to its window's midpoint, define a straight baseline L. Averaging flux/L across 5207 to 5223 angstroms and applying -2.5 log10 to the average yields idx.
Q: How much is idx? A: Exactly 0.06 mag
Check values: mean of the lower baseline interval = 15.8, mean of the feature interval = 14.8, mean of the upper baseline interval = 15.5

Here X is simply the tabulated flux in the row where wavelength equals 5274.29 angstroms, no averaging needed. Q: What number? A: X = 14.1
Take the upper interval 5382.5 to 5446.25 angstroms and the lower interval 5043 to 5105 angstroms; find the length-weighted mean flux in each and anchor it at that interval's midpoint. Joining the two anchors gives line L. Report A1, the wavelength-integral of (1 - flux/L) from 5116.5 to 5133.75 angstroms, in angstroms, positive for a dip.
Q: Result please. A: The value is -1.0 angstroms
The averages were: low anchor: 16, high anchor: 15.1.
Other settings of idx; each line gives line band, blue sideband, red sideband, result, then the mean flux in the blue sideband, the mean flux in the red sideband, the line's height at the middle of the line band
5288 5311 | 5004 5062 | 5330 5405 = 0.07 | 16.4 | 14.2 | 14.6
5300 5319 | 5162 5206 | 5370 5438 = 0.05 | 14.8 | 14.8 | 14.8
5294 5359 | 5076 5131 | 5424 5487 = 0.13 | 16.1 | 15.8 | 15.9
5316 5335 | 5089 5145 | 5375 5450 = 0.07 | 16.3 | 15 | 15.4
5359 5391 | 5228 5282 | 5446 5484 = 0.07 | 14.5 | 15.8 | 15.2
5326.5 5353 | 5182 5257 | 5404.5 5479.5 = 0.09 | 14.7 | 15.6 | 15.2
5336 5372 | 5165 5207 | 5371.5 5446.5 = 0.07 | 14.8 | 14.9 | 14.9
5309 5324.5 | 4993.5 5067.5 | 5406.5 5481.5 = 0.10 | 16.3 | 15.6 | 15.8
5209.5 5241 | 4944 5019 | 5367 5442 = 0.03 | 15.3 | 14.8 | 15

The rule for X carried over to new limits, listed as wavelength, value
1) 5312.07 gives 14.2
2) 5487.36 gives 15.6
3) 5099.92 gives 16.2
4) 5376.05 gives 14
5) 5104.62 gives 16.1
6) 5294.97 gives 14.1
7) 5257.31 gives 14.1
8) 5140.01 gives 16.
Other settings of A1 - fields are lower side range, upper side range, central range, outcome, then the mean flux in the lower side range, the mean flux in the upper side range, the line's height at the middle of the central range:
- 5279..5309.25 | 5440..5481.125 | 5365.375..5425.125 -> 2.0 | 13.8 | 15.8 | 15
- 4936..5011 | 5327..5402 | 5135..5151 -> -1.4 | 15.2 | 14.2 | 14.8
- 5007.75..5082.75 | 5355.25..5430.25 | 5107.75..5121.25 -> -0.3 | 16.3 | 14.6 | 16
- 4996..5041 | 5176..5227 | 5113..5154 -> -2.9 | 16.2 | 14.8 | 15.3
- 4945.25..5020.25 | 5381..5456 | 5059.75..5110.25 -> -2.0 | 15.4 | 15.2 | 15.3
